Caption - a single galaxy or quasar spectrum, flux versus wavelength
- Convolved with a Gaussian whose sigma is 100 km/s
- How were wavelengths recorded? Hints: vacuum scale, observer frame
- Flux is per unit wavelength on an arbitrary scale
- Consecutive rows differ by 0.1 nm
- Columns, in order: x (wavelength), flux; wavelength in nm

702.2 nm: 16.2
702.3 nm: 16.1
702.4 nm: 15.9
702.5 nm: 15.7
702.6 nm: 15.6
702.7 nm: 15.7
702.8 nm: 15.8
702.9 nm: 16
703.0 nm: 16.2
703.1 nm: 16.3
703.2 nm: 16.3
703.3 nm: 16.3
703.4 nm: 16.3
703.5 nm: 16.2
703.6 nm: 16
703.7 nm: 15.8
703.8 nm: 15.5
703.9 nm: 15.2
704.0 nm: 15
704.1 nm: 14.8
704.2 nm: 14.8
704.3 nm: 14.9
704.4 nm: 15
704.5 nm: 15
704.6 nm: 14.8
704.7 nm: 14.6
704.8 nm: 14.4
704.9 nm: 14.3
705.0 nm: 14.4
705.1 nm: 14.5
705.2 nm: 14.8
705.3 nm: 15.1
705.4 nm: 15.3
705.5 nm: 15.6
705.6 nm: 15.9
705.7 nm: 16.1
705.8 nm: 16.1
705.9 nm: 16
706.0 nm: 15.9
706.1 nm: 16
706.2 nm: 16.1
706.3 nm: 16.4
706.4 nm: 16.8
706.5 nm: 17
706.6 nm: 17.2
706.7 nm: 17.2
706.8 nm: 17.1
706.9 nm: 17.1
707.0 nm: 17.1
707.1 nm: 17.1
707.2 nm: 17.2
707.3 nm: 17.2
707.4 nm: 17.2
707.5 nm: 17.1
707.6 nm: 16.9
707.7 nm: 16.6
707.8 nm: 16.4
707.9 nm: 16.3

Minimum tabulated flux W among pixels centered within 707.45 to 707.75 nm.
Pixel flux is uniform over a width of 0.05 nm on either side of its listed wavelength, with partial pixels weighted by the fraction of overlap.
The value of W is 16.6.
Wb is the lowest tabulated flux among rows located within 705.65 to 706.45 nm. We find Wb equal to 15.9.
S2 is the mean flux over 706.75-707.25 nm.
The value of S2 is 17.1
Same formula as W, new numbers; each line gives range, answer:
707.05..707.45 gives 17.1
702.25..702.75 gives 15.6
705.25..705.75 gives 15.1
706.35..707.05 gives 16.8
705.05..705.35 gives 14.5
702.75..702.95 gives 15.8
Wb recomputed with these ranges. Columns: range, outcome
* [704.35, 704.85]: 14.4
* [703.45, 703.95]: 15.2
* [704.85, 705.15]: 14.3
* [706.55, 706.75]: 17.2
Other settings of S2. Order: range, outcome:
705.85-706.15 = 16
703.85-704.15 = 15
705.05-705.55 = 15.1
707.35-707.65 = 17.1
